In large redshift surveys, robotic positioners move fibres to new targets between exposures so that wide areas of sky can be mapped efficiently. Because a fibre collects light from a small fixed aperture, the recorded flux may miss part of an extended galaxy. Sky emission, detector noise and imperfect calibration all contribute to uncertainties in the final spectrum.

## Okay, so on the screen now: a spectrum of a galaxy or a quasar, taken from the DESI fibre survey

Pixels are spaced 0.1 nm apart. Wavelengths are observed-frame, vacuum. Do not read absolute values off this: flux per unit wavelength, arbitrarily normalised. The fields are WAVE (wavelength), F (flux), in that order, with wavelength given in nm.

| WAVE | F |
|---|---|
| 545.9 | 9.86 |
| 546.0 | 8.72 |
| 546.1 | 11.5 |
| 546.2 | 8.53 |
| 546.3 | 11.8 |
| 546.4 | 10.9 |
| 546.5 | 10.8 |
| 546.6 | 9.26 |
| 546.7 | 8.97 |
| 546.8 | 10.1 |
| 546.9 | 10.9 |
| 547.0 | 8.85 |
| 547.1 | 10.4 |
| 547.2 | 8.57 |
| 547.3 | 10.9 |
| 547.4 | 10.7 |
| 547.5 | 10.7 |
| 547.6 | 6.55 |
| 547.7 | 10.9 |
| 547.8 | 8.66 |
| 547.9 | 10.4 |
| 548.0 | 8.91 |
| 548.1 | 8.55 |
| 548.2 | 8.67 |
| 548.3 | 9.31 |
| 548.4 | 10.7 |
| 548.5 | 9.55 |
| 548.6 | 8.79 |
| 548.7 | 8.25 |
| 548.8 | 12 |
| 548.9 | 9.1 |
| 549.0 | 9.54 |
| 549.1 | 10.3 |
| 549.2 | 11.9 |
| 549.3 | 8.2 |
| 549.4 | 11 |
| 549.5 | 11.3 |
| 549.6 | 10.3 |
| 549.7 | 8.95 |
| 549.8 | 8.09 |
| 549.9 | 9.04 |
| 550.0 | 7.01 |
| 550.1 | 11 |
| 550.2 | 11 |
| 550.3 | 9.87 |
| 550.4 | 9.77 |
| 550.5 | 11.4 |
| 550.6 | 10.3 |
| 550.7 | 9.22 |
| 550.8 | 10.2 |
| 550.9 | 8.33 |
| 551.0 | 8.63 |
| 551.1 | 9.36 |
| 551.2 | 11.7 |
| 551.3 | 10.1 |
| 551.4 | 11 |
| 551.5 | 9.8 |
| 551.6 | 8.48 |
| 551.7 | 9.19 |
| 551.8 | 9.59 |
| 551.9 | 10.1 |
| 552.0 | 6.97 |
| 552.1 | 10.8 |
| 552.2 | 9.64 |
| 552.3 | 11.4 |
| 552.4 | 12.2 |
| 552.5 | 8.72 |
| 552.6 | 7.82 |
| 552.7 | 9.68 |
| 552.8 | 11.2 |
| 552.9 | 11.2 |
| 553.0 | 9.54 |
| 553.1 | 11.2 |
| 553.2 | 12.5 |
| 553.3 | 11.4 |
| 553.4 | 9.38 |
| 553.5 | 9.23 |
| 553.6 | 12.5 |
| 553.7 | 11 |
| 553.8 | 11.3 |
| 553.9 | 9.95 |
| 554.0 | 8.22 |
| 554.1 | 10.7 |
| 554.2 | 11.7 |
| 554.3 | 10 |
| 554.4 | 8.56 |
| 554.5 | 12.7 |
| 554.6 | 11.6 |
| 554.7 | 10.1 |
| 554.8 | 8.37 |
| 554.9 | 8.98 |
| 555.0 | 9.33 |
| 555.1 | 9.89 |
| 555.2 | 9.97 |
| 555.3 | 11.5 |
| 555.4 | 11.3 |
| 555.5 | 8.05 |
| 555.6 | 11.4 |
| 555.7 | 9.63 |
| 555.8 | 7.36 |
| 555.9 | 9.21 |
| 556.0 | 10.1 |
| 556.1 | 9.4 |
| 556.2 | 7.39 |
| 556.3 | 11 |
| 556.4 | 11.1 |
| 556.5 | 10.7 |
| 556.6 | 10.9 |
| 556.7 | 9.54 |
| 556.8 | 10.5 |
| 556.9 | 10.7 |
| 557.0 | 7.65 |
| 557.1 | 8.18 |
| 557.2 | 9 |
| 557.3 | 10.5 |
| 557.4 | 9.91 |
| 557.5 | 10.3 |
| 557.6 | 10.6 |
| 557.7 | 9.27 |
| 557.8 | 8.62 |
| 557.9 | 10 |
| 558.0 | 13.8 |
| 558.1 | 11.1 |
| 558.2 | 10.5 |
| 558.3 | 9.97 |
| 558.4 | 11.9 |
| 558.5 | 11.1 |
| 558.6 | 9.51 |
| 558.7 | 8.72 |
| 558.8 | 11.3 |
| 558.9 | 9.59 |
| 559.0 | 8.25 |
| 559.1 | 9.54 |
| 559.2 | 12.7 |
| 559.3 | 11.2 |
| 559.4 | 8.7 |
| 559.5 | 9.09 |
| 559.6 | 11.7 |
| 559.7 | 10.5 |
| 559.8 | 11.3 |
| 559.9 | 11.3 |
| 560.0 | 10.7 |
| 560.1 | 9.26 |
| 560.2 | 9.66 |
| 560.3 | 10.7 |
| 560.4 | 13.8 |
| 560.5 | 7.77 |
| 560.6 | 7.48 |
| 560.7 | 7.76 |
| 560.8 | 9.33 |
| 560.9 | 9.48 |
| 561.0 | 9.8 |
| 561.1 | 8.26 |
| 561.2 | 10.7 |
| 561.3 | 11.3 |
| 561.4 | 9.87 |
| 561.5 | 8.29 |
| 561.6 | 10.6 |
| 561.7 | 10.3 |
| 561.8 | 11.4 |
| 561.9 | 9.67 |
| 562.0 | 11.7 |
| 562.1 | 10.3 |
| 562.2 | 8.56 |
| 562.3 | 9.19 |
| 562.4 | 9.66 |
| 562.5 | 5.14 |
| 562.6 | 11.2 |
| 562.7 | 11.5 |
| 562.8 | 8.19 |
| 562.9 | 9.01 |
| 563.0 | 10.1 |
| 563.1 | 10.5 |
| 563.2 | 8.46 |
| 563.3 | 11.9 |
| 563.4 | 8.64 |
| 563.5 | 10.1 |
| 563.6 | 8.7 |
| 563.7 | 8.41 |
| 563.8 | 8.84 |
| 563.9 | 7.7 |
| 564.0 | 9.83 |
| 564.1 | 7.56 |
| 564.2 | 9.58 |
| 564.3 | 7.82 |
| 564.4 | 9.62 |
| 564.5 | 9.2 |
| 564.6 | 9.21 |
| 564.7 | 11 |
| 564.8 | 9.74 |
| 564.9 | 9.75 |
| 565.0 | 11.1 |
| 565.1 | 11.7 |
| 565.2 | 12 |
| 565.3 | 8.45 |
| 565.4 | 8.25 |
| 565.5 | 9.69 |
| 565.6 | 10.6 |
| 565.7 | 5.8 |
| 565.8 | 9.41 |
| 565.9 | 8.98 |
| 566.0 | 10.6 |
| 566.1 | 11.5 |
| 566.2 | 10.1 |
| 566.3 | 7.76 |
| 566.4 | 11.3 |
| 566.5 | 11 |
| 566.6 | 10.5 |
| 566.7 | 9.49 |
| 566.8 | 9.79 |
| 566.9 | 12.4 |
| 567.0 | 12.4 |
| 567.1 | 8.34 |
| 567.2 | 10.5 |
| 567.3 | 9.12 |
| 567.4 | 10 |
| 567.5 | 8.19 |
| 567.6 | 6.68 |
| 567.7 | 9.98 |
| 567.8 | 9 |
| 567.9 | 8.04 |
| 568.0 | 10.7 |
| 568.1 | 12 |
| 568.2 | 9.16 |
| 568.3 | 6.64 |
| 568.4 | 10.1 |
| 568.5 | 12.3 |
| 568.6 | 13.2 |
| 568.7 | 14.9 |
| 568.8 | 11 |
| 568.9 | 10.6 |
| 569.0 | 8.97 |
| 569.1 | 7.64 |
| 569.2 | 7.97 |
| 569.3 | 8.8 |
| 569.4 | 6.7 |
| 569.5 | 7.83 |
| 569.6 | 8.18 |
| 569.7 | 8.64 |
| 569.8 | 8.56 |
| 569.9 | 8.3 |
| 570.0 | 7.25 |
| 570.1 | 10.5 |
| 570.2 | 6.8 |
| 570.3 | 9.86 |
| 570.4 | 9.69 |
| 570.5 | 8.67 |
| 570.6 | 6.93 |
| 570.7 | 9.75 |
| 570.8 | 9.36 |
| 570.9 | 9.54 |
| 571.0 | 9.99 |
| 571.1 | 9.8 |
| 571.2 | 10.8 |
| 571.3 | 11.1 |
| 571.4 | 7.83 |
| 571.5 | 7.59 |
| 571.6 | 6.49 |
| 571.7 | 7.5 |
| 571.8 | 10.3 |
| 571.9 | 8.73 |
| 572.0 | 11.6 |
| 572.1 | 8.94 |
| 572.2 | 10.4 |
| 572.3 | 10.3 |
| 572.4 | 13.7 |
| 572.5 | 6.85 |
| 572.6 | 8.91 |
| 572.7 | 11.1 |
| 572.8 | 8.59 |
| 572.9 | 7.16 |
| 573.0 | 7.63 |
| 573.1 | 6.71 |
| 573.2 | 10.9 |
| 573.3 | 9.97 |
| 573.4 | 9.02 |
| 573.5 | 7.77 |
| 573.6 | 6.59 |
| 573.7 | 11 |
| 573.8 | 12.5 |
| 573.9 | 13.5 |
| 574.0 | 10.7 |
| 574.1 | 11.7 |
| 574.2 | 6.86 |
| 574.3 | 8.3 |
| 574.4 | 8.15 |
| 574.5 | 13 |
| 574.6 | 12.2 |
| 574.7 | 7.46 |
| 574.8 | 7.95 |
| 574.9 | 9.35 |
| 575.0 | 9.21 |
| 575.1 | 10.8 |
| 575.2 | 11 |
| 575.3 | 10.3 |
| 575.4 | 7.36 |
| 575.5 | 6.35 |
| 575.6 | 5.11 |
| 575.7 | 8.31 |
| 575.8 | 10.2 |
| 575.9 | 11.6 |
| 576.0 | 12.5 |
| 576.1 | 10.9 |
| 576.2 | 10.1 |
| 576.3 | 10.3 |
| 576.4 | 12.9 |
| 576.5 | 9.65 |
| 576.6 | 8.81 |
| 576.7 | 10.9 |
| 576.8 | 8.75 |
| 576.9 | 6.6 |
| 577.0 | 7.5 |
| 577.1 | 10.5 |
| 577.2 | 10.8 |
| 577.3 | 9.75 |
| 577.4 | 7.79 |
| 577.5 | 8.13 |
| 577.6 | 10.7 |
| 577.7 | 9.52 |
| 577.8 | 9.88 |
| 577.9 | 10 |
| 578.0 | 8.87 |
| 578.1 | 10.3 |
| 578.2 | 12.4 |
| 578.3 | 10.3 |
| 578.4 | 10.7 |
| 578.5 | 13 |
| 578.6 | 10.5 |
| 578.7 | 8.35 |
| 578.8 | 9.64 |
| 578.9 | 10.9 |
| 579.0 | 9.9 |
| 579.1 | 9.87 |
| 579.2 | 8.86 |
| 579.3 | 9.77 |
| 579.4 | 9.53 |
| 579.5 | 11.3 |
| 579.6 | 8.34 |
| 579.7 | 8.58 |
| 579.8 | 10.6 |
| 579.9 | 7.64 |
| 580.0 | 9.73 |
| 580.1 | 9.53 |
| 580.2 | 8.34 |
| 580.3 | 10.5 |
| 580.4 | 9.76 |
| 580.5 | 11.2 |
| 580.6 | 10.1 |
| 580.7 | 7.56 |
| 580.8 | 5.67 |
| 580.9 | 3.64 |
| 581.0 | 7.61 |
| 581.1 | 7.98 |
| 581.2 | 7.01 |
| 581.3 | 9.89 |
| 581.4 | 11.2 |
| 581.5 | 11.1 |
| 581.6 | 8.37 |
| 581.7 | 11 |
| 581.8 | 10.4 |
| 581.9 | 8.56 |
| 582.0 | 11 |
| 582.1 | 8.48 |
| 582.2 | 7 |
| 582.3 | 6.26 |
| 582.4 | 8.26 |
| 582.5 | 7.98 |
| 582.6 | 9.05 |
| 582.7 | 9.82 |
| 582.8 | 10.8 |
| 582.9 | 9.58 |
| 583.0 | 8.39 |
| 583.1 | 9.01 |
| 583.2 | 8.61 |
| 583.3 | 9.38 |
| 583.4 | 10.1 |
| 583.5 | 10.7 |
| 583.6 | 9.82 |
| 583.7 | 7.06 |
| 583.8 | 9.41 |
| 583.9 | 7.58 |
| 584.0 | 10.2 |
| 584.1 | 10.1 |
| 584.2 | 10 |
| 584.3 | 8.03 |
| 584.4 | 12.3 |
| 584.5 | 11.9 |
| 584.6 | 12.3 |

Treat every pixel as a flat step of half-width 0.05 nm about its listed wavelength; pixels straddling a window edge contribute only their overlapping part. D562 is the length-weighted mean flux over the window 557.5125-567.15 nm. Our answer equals 9.88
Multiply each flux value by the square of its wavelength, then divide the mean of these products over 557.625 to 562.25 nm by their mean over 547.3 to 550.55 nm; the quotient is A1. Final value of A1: 1.09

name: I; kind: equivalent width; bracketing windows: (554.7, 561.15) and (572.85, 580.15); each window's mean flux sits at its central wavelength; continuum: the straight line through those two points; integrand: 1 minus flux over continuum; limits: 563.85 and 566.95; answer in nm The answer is 0.03 nm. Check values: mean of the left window 9.94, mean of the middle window 9.72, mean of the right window 9.63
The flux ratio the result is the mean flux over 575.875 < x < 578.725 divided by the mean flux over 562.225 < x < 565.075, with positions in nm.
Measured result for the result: 1.1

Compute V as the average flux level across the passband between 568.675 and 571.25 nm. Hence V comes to 9.06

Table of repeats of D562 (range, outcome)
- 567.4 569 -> 10.1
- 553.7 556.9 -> 10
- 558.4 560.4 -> 10.4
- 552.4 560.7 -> 10.1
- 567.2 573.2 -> 9.24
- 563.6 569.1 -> 9.79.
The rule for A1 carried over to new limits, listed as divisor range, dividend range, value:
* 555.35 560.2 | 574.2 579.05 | 1.03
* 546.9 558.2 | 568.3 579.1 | 1.04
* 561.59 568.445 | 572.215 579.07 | 1.05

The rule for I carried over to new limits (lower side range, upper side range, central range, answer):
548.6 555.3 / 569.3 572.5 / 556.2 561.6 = -0.22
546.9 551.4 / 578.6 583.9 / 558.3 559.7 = -0.11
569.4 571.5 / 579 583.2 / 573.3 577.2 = -0.31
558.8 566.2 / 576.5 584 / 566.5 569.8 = -0.03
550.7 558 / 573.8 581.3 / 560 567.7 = 0.13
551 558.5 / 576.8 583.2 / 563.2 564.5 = 0.10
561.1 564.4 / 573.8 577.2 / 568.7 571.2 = 0.17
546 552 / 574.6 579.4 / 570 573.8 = 0.21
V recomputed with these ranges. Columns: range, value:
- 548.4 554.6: 10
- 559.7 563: 9.8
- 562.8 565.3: 9.55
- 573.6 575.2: 10.1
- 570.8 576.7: 9.56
